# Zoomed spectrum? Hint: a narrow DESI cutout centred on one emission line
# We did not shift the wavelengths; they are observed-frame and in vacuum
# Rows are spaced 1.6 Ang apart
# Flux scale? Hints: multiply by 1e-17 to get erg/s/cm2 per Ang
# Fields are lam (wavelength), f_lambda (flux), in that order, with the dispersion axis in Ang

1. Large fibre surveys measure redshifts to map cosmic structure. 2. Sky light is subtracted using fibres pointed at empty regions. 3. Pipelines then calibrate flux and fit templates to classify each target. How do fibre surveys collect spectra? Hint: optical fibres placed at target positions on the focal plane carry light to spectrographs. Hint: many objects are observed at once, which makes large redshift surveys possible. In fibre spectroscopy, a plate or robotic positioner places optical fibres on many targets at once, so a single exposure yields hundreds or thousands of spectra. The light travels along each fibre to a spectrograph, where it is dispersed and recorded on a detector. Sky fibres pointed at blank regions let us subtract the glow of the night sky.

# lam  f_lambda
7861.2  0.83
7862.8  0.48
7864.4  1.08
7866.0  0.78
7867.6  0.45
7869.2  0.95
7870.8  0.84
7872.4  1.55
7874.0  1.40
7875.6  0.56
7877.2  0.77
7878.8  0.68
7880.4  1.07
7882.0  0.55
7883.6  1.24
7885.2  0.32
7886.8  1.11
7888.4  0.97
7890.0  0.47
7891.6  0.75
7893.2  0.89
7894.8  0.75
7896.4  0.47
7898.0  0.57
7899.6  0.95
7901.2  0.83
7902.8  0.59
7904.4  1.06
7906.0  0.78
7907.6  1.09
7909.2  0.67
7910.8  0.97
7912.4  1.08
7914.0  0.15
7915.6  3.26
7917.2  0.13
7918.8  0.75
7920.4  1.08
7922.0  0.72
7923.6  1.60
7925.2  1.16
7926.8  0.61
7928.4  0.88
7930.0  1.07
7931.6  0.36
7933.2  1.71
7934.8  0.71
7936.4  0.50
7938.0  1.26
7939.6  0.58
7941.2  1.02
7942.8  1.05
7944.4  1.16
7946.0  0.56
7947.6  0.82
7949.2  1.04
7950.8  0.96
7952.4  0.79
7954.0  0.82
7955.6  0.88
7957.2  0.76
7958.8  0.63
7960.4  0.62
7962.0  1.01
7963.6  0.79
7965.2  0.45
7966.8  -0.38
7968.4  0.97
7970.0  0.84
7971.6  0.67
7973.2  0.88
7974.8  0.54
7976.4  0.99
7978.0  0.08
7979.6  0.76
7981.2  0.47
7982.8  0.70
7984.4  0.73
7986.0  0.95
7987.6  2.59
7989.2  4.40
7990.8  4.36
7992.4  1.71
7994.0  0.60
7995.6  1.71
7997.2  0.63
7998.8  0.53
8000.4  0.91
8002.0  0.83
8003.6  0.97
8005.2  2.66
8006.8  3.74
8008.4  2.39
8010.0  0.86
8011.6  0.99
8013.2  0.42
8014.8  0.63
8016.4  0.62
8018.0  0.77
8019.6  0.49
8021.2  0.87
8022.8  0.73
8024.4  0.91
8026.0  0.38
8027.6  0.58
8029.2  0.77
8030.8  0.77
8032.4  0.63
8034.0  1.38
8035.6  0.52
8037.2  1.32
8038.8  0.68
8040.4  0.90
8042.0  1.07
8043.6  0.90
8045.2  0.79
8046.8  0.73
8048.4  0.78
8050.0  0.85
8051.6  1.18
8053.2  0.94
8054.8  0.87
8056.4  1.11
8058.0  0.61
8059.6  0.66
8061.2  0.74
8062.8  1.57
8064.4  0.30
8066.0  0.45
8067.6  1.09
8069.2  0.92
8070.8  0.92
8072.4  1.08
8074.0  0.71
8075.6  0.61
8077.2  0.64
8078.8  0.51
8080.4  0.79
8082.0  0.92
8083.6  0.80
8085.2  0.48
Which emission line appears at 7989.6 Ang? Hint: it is [S II]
